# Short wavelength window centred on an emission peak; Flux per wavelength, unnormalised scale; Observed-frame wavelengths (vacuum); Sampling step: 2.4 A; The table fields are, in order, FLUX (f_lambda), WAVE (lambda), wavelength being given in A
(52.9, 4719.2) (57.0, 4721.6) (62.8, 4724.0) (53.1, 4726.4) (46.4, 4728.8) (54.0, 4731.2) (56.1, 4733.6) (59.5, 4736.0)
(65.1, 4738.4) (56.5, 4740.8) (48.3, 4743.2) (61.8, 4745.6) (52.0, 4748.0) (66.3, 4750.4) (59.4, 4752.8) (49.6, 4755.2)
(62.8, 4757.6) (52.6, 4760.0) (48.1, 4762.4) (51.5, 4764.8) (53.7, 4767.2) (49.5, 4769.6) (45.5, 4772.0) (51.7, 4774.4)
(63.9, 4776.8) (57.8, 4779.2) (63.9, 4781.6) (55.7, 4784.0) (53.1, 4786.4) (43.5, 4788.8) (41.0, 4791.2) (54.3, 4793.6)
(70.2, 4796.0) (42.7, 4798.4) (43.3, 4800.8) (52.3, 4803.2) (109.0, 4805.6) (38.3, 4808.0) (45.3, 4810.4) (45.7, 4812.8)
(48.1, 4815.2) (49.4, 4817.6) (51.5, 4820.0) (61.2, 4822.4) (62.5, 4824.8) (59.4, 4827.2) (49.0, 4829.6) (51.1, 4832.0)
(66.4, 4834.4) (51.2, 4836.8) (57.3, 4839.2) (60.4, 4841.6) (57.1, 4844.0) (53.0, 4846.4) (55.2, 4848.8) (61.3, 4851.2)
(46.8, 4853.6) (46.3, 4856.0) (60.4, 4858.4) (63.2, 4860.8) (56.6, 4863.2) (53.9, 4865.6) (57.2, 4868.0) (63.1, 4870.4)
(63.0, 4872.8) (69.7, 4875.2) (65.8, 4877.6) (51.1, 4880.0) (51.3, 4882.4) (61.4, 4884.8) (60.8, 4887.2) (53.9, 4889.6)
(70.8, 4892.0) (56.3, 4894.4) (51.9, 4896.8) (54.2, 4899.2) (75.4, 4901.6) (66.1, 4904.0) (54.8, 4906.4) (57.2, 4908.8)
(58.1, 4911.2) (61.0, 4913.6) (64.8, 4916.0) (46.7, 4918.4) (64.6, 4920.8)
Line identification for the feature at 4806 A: Hgamma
